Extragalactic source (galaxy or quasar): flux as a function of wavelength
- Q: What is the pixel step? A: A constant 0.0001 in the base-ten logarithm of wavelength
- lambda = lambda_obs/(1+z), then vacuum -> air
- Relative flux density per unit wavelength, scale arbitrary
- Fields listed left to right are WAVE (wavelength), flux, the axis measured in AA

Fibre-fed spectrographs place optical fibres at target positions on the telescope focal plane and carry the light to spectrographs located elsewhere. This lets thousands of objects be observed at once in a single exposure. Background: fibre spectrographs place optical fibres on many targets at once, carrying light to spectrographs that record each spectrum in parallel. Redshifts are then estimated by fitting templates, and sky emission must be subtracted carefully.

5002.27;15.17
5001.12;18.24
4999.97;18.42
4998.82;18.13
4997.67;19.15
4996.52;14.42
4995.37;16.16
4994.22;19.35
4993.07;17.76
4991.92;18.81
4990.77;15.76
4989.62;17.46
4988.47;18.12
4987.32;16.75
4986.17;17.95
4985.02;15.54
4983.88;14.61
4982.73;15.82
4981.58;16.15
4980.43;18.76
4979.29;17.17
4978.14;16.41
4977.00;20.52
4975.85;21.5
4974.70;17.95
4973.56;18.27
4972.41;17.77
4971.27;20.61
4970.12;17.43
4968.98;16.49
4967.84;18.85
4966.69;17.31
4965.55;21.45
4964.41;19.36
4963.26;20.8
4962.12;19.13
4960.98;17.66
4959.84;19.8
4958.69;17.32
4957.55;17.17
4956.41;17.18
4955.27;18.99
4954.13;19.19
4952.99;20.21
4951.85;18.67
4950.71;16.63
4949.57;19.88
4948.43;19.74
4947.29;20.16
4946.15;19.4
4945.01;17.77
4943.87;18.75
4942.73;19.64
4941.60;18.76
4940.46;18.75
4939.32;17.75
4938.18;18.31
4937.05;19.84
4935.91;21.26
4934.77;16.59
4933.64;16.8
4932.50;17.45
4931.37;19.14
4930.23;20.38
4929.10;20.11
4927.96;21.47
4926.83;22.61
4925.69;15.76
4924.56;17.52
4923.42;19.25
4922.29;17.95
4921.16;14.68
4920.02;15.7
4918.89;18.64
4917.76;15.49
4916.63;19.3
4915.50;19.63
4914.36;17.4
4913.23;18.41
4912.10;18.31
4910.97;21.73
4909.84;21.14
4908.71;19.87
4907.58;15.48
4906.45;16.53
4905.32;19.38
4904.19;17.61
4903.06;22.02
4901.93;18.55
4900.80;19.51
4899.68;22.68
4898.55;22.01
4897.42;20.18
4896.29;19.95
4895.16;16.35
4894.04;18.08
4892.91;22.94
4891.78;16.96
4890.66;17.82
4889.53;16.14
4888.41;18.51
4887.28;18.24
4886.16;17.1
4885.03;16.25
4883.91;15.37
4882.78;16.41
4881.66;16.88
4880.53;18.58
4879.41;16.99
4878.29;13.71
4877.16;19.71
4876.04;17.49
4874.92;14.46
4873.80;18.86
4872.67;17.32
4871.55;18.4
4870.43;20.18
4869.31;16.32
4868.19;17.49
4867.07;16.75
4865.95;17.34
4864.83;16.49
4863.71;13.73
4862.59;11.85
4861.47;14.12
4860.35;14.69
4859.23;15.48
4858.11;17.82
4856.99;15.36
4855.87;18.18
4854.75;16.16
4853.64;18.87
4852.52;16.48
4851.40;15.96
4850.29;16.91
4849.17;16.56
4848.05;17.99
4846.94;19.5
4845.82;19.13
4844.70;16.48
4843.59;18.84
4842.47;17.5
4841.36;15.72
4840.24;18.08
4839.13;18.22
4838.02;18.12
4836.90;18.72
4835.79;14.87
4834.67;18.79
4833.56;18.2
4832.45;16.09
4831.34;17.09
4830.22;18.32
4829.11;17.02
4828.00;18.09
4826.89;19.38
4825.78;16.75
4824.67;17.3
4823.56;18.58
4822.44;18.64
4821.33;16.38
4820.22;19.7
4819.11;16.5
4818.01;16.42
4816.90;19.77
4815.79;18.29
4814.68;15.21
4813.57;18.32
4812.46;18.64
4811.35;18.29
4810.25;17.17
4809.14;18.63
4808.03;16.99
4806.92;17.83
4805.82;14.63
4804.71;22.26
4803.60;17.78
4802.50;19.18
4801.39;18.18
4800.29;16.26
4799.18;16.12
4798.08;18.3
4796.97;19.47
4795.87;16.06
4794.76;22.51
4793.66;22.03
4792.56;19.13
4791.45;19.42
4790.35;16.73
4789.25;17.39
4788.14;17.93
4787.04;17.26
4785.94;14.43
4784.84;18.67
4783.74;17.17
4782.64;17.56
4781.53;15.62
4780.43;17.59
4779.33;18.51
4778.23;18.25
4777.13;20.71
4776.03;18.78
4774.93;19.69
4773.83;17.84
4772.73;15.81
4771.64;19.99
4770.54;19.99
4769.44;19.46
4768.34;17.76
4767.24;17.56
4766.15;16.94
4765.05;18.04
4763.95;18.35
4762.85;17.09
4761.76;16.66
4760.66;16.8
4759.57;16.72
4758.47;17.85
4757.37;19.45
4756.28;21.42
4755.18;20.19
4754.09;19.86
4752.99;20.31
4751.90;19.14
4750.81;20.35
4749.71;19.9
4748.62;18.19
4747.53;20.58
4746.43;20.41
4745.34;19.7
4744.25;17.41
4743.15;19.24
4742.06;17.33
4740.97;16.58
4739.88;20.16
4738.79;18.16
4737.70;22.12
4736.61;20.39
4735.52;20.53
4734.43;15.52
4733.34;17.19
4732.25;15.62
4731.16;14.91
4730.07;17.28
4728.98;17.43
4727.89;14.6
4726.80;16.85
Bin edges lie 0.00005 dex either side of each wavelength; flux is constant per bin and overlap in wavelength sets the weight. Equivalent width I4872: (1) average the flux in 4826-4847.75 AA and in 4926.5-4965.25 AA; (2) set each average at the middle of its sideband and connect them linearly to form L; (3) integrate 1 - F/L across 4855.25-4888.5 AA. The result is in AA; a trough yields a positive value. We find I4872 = 2.8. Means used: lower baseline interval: 17.8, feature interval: 16.6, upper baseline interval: 19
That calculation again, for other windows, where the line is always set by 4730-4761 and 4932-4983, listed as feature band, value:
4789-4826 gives 1.2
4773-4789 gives 0.8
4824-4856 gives 1.9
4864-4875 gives 0.7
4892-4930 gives -0.7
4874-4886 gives 1.3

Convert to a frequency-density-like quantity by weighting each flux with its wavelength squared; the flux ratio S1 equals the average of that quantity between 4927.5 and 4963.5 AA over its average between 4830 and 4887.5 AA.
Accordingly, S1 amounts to 1.2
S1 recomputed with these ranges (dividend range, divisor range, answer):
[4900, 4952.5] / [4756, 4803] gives 1.10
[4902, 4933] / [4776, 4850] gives 1.09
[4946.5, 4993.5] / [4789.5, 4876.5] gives 1.10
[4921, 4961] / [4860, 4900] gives 1.10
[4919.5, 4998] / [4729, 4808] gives 1.08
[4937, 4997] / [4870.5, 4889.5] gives 1.10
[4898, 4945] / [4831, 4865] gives 1.15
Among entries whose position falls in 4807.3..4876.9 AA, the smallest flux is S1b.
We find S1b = 11.85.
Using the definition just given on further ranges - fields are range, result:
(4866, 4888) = 13.71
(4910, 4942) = 14.68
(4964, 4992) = 14.61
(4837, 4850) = 15.72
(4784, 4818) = 14.43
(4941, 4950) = 17.77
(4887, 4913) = 15.48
